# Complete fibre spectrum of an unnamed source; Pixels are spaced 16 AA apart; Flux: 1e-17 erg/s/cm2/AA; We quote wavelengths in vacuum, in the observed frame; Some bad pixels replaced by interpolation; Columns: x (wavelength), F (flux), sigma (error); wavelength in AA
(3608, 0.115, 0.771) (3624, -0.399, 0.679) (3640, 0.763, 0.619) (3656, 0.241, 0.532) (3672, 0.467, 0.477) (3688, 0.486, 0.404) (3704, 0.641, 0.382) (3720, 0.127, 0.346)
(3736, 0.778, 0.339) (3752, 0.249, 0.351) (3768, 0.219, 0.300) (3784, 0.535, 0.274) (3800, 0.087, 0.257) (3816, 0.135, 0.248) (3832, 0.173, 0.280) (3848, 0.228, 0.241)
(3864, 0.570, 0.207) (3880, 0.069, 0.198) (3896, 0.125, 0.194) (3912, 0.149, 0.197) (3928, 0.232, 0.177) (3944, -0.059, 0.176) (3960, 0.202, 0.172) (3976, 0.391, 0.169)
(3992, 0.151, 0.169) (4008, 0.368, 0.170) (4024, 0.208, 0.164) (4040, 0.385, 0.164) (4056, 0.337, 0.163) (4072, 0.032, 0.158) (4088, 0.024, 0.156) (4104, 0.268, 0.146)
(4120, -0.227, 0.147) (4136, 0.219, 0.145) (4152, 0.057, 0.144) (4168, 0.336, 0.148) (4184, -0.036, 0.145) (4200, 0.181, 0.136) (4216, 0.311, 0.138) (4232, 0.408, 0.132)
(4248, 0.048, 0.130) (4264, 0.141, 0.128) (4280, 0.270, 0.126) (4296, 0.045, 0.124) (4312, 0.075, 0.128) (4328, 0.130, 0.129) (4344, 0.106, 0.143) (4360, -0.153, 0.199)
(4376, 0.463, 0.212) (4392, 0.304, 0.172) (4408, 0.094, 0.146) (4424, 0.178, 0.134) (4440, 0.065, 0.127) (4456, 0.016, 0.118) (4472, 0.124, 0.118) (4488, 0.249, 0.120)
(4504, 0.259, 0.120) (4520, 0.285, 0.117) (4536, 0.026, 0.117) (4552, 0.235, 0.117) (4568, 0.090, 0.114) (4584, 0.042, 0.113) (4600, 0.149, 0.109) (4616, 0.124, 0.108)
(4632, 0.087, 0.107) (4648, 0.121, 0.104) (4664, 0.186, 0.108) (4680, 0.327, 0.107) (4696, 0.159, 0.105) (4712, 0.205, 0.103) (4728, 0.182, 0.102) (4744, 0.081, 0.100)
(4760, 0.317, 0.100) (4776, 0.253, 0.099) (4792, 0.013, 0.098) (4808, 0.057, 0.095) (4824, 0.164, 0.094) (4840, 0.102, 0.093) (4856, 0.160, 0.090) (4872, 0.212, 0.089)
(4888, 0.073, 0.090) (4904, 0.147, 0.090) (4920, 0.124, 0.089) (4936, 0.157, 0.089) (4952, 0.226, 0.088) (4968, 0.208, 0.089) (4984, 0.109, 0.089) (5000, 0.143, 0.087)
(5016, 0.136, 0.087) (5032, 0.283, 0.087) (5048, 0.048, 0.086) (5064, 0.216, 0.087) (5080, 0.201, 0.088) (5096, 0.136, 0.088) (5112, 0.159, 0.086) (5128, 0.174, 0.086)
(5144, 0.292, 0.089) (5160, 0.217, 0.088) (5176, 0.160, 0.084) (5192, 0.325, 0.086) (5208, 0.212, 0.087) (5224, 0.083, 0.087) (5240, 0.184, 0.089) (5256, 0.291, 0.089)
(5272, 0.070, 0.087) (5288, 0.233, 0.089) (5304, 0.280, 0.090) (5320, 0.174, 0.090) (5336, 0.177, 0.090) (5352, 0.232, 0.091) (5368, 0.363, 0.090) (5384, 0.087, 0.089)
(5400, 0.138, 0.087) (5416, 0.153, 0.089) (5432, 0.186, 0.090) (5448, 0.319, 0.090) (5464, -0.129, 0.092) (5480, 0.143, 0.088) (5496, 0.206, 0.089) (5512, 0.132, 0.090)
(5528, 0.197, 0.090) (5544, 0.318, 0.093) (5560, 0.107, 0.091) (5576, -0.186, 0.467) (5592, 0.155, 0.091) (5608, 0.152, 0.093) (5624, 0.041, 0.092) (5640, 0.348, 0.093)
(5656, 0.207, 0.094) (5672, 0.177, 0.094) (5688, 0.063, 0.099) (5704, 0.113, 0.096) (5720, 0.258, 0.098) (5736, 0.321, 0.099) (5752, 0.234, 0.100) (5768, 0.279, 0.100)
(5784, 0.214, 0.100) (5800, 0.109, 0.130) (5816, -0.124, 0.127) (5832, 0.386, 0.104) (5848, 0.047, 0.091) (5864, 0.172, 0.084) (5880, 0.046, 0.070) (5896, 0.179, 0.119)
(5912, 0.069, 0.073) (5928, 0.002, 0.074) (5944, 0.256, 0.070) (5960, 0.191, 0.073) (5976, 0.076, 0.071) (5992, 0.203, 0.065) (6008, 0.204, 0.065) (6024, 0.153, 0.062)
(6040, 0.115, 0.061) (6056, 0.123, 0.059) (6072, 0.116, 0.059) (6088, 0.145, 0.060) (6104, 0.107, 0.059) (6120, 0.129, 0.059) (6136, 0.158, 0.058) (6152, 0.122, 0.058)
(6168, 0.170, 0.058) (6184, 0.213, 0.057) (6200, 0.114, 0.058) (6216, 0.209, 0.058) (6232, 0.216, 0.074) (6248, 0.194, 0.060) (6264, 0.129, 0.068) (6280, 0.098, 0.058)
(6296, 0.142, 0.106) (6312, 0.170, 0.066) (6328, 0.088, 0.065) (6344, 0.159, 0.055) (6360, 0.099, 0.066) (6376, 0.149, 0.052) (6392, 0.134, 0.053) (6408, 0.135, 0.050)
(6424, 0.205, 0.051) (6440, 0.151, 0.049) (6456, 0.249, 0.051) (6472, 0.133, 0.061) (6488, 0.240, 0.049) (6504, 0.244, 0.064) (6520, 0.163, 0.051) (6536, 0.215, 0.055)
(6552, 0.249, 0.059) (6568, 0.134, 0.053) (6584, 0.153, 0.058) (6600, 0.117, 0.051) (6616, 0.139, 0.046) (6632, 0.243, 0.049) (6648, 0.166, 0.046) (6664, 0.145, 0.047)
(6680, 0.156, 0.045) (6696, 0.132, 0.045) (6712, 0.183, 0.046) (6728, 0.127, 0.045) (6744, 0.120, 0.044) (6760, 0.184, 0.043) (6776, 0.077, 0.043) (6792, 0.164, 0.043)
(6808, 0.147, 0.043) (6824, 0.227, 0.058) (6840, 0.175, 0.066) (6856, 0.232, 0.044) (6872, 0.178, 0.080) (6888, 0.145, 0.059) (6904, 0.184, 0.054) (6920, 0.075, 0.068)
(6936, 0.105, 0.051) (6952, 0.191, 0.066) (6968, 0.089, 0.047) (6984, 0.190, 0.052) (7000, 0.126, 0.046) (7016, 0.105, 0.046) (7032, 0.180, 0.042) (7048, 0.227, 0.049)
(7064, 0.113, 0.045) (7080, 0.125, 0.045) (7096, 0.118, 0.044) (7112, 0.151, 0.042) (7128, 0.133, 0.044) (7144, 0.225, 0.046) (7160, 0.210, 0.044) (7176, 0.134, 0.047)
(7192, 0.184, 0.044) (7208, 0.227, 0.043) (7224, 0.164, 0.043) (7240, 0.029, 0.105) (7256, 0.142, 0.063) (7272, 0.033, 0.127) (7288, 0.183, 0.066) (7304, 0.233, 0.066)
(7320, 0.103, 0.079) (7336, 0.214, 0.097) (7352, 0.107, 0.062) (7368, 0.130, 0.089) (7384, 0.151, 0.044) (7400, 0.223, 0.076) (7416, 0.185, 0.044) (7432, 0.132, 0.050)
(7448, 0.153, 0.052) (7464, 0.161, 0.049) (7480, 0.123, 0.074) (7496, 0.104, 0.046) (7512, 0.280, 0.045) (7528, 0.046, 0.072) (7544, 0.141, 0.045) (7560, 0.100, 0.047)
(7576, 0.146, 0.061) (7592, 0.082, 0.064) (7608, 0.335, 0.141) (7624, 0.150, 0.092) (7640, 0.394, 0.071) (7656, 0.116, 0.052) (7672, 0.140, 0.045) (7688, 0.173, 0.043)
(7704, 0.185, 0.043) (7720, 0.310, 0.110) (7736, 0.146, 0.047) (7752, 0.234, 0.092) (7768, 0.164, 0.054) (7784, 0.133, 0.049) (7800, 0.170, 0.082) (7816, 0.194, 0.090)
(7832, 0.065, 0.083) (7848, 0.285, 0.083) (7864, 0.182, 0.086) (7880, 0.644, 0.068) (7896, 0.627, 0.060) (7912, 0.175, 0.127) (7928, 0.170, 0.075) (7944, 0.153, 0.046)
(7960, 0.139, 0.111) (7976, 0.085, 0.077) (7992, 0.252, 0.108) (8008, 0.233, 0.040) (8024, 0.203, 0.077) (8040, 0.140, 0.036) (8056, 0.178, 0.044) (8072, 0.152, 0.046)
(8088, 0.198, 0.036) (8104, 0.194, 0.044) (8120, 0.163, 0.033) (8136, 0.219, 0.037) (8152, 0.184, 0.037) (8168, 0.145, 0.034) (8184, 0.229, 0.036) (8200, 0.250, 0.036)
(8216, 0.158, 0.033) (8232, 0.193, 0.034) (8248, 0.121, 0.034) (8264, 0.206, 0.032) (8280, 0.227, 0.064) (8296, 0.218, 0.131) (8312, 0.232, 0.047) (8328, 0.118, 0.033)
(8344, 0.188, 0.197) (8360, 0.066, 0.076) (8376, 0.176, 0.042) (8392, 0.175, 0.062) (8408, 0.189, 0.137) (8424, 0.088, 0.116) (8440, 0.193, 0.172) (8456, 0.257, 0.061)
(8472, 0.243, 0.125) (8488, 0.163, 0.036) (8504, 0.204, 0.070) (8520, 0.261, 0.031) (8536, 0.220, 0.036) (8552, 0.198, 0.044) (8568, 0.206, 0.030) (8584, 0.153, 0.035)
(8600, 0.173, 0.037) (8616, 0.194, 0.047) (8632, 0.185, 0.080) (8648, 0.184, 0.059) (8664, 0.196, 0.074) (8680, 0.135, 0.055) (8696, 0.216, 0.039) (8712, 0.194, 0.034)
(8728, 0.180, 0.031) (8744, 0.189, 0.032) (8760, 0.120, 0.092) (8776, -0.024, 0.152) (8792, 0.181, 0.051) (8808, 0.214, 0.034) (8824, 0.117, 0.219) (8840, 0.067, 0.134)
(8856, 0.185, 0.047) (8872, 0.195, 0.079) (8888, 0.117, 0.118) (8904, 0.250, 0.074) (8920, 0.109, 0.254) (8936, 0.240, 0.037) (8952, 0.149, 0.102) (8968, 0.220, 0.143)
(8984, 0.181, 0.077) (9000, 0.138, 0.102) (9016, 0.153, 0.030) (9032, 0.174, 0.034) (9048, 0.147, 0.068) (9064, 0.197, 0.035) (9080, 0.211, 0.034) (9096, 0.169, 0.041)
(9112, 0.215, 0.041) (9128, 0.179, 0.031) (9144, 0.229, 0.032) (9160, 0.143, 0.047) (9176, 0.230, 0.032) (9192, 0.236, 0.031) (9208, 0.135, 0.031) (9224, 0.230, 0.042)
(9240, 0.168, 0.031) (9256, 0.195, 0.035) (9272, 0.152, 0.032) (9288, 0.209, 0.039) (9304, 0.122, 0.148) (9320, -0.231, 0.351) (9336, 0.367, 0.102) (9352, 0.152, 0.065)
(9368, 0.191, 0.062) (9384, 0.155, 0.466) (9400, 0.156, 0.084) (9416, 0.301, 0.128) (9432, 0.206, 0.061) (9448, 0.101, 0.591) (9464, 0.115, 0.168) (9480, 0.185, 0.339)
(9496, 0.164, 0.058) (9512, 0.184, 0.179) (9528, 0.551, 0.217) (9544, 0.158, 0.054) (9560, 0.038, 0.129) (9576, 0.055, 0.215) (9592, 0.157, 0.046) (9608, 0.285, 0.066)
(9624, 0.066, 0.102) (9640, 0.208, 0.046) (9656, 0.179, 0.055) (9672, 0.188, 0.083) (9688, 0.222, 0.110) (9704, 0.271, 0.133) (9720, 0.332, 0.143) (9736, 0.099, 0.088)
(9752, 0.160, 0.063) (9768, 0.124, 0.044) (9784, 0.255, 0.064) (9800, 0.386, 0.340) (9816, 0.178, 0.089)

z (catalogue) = 1.12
